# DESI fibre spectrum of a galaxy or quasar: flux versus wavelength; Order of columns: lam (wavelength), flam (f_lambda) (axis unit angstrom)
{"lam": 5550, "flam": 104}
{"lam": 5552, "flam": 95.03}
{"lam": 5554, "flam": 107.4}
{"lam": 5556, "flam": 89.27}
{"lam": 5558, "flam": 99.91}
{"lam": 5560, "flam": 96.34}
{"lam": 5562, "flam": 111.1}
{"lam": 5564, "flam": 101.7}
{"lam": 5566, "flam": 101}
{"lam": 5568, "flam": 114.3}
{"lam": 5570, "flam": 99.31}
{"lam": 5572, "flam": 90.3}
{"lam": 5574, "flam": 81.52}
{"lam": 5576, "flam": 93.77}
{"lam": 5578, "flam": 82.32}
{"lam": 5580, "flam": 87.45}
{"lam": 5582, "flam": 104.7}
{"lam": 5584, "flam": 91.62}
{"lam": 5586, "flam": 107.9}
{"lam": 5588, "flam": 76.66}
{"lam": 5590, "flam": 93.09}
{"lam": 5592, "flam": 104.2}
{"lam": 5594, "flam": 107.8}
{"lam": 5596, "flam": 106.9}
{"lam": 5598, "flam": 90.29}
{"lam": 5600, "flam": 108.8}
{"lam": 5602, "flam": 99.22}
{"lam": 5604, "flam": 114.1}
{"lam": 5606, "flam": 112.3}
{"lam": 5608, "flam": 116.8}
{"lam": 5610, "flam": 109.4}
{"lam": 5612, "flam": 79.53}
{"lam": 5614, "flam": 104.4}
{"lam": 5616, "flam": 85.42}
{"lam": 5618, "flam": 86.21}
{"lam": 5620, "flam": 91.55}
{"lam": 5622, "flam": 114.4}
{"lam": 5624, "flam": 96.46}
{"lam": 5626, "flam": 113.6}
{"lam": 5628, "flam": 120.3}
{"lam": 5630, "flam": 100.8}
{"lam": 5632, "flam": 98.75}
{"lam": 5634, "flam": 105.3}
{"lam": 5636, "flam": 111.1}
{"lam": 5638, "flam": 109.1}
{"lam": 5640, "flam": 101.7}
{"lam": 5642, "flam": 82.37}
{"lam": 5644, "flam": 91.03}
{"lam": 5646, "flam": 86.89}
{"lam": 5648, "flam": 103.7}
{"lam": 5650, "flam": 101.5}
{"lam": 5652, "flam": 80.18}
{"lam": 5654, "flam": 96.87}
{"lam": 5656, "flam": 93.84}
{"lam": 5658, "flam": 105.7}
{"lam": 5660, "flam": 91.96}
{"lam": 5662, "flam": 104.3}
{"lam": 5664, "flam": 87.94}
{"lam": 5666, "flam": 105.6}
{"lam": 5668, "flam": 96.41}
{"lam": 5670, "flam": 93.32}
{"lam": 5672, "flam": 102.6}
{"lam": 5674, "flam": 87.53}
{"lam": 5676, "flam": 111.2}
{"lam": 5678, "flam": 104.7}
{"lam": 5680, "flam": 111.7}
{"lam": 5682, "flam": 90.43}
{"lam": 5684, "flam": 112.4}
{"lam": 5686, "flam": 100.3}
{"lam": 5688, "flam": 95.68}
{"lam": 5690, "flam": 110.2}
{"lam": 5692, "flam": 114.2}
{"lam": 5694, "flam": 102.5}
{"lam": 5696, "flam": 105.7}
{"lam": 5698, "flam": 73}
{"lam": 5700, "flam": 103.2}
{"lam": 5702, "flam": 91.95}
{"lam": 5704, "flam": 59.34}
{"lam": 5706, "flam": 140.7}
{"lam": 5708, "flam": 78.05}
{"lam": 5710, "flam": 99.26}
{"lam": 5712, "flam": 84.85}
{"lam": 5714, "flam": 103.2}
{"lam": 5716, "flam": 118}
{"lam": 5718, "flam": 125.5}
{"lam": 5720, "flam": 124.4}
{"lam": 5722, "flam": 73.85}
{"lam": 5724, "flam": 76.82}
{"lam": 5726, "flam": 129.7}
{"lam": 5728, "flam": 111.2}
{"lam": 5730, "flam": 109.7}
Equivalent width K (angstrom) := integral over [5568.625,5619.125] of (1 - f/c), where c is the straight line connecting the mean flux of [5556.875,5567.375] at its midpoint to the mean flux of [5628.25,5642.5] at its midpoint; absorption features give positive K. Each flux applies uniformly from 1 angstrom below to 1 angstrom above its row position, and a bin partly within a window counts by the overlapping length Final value 2.52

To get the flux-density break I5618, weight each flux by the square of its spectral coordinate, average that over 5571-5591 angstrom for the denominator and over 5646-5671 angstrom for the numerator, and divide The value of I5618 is 1.09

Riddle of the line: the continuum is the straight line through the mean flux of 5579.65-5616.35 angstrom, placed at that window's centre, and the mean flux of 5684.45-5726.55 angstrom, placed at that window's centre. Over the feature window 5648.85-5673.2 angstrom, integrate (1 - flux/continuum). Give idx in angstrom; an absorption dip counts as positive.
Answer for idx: 0.9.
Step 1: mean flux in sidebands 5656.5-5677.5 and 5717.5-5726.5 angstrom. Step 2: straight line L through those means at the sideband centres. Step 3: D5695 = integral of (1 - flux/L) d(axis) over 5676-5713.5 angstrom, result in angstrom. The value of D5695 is 0.7 angstrom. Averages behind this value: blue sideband 98.7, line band 99.2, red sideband 104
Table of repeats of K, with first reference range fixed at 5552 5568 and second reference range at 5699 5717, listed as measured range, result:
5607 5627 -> 0.0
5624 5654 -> -0.2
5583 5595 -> 0.5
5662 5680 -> -0.2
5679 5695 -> -1.1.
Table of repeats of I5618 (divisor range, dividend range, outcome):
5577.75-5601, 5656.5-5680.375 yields 1.06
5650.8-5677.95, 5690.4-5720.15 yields 1.06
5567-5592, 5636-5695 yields 1.09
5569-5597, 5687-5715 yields 1.07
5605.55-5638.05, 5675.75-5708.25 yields 1.00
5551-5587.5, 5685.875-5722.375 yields 1.09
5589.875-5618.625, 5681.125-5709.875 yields 1.00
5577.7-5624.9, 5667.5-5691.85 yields 1.06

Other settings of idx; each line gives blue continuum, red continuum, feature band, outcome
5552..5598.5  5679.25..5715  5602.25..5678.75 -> -1.50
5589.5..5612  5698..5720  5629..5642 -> 0.08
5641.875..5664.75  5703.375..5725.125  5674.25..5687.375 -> -0.98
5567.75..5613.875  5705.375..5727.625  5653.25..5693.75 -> 0.64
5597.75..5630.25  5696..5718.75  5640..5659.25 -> 1.34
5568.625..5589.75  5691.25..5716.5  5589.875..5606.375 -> -2.04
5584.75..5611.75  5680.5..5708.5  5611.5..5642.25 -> 0.27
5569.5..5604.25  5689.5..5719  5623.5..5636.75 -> -1.23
